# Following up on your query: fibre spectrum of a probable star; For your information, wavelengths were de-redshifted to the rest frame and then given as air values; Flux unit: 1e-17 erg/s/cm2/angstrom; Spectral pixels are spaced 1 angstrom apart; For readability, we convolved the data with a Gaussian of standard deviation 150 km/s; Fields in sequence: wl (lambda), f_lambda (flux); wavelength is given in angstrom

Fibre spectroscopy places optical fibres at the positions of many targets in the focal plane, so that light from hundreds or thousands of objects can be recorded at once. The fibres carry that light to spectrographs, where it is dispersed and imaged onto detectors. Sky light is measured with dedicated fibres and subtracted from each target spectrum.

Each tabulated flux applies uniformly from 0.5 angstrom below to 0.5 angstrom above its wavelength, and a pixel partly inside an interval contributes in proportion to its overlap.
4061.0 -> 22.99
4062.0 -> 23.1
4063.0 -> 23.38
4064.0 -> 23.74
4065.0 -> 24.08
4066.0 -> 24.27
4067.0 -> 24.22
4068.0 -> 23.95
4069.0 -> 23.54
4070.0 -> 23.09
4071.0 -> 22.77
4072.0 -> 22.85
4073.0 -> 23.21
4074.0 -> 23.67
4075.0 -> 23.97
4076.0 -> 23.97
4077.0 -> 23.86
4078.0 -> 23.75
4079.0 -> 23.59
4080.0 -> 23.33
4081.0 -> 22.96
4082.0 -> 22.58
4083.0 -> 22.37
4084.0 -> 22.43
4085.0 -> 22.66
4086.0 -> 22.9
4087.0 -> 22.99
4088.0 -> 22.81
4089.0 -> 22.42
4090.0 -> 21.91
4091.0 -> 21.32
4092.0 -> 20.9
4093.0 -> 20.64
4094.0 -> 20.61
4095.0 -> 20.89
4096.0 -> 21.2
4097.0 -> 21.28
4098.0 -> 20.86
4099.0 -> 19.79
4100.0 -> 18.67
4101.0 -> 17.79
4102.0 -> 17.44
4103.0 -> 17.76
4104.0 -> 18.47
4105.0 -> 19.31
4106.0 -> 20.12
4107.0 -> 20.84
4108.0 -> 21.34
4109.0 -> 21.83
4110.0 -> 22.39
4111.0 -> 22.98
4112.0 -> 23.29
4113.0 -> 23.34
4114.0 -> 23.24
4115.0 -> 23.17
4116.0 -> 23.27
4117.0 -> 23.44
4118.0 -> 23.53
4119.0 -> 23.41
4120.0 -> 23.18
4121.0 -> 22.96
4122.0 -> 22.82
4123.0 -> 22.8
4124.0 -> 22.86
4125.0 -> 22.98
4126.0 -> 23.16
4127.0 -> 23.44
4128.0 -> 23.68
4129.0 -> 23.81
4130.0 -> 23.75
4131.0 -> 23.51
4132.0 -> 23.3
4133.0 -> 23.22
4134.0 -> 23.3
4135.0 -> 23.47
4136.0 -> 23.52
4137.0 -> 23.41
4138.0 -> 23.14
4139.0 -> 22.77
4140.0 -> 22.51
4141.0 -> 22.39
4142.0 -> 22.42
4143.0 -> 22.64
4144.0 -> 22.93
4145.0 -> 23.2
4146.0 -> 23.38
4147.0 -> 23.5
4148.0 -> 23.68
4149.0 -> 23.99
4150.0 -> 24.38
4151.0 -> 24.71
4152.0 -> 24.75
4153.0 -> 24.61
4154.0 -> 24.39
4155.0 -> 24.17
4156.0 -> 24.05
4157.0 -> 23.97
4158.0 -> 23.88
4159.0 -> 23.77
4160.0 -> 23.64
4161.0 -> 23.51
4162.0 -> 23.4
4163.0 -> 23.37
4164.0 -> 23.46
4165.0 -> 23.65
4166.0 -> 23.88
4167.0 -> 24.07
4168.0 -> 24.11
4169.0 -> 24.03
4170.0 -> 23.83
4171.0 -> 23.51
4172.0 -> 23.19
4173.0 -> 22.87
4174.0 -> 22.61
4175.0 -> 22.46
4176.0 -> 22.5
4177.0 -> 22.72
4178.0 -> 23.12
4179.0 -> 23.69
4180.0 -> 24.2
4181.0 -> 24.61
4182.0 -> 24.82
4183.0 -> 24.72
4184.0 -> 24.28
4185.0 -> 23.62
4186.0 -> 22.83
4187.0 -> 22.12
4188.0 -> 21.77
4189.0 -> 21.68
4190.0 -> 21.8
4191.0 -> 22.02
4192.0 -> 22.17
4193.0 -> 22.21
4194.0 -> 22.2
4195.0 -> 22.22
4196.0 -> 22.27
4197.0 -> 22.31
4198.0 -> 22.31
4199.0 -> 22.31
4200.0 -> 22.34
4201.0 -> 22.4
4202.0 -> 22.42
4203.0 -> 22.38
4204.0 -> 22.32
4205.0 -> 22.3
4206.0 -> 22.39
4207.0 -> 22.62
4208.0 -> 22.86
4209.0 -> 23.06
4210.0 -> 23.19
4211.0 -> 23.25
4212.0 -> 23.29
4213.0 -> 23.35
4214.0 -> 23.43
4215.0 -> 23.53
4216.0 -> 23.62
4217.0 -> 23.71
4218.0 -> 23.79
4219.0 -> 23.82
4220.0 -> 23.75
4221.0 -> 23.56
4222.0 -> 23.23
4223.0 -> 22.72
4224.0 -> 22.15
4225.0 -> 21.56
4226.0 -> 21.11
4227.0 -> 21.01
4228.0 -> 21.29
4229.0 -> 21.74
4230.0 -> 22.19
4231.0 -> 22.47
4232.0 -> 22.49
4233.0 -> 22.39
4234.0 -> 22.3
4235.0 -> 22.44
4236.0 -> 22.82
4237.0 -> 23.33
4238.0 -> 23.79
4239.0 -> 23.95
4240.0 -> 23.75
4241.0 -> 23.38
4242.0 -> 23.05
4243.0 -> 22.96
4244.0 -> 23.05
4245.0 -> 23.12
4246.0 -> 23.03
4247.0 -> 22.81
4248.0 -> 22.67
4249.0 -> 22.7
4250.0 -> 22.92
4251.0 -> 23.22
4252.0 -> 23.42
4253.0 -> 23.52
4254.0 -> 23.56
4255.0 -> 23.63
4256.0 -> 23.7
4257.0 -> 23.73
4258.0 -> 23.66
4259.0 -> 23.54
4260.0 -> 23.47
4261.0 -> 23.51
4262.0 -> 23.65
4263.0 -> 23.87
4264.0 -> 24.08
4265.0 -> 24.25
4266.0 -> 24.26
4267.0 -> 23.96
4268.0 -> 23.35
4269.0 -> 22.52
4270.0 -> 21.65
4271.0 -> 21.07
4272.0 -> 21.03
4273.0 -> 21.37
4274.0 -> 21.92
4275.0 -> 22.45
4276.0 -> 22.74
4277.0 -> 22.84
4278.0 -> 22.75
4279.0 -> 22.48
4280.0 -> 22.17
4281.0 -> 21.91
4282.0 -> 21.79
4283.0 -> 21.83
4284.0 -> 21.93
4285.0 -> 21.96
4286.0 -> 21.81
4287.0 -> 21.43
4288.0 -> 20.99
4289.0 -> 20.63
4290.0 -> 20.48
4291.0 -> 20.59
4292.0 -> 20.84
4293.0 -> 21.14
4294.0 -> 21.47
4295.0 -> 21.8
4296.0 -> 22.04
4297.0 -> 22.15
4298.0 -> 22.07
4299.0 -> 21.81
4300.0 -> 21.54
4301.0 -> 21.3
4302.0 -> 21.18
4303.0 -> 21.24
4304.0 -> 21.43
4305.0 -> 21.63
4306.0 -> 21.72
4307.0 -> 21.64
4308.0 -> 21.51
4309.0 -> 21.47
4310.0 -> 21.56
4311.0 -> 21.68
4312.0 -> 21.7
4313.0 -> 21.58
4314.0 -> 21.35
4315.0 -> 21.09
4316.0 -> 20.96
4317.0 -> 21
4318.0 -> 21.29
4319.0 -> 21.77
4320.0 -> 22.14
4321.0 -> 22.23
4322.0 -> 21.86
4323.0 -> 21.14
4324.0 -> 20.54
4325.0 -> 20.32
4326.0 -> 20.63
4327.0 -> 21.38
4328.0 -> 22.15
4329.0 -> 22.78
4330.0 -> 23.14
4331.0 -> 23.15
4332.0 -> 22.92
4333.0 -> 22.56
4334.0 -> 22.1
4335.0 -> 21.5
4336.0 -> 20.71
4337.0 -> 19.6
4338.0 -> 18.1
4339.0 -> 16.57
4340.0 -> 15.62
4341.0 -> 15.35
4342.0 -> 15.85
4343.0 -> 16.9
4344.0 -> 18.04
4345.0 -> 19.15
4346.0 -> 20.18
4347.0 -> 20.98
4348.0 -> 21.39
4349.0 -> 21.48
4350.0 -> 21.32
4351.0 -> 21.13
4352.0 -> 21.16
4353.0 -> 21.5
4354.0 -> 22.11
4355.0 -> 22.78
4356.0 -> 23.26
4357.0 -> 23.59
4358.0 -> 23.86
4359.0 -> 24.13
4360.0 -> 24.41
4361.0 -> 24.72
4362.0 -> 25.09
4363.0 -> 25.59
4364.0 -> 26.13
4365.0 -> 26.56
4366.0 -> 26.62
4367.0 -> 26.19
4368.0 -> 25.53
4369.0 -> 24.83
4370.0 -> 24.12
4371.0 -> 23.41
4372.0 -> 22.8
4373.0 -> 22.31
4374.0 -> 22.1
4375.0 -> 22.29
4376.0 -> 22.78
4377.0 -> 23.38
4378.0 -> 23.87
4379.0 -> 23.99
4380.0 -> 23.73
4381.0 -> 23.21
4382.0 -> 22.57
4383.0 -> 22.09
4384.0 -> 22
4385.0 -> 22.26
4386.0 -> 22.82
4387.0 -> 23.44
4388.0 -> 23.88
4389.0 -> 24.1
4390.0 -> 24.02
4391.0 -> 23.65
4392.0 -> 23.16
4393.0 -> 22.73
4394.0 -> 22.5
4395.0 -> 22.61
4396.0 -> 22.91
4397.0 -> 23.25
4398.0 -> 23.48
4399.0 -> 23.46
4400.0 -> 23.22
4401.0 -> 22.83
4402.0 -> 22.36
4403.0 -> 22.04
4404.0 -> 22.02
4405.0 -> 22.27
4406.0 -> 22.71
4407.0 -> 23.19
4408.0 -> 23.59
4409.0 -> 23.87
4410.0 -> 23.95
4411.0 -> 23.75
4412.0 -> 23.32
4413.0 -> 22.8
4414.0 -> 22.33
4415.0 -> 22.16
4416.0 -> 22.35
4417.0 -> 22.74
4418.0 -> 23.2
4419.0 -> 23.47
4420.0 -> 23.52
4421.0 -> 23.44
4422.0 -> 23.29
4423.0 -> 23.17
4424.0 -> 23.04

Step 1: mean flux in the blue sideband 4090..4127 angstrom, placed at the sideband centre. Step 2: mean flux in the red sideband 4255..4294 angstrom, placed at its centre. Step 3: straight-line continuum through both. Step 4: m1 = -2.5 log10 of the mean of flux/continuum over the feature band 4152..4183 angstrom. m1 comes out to -0.09 mag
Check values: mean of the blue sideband 21.5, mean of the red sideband 22.4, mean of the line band 23.7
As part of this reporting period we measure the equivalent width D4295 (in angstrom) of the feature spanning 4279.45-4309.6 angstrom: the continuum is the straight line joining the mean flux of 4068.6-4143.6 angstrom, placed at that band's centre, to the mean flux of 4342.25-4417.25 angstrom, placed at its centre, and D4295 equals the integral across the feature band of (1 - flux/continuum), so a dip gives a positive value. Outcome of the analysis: 1.6 angstrom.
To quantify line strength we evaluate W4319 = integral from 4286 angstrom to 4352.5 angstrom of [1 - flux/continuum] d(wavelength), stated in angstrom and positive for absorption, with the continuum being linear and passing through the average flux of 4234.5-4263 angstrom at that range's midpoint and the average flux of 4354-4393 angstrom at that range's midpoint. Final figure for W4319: 7.5 angstrom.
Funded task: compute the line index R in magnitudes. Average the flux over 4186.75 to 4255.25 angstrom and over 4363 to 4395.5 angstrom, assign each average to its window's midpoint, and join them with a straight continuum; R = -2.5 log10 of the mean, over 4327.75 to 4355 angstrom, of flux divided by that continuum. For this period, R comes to 0.16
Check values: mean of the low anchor 22.7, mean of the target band 20.3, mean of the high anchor 23.6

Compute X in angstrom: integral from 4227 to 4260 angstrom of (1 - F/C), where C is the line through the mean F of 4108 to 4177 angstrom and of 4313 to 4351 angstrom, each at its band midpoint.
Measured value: -1.7 angstrom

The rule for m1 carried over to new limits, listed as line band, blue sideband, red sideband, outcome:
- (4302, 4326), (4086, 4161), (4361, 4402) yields 0.094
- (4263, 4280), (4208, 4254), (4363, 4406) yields 0.018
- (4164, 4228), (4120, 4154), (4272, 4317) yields -0.011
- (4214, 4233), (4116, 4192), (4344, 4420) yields 0.030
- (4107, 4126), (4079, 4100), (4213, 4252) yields -0.042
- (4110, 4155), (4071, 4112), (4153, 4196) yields -0.042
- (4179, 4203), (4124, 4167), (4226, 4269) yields 0.027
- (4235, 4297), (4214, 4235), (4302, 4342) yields -0.034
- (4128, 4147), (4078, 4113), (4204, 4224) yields -0.057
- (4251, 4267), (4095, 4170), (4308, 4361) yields -0.096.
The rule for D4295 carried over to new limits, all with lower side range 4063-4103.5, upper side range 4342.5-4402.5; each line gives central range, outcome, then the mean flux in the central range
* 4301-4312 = 0.6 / 21.5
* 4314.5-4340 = 1.9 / 21.2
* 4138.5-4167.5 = -1.6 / 23.6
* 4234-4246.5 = -0.3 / 23.2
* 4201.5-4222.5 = -0.5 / 23.1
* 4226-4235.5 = 0.3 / 22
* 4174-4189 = -0.6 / 23.3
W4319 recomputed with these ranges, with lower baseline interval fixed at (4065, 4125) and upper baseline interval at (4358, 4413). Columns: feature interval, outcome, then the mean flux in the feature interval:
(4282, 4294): 0.9 angstrom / 21.3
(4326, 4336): 0.5 angstrom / 22.2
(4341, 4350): 1.6 angstrom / 19.1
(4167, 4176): -0.3 angstrom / 23.3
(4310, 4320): 0.8 angstrom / 21.4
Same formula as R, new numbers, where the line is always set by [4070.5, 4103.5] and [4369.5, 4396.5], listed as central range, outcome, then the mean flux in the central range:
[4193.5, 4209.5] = -0.006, 22.4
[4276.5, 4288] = 0.030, 22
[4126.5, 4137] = -0.071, 23.5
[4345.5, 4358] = 0.054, 21.8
